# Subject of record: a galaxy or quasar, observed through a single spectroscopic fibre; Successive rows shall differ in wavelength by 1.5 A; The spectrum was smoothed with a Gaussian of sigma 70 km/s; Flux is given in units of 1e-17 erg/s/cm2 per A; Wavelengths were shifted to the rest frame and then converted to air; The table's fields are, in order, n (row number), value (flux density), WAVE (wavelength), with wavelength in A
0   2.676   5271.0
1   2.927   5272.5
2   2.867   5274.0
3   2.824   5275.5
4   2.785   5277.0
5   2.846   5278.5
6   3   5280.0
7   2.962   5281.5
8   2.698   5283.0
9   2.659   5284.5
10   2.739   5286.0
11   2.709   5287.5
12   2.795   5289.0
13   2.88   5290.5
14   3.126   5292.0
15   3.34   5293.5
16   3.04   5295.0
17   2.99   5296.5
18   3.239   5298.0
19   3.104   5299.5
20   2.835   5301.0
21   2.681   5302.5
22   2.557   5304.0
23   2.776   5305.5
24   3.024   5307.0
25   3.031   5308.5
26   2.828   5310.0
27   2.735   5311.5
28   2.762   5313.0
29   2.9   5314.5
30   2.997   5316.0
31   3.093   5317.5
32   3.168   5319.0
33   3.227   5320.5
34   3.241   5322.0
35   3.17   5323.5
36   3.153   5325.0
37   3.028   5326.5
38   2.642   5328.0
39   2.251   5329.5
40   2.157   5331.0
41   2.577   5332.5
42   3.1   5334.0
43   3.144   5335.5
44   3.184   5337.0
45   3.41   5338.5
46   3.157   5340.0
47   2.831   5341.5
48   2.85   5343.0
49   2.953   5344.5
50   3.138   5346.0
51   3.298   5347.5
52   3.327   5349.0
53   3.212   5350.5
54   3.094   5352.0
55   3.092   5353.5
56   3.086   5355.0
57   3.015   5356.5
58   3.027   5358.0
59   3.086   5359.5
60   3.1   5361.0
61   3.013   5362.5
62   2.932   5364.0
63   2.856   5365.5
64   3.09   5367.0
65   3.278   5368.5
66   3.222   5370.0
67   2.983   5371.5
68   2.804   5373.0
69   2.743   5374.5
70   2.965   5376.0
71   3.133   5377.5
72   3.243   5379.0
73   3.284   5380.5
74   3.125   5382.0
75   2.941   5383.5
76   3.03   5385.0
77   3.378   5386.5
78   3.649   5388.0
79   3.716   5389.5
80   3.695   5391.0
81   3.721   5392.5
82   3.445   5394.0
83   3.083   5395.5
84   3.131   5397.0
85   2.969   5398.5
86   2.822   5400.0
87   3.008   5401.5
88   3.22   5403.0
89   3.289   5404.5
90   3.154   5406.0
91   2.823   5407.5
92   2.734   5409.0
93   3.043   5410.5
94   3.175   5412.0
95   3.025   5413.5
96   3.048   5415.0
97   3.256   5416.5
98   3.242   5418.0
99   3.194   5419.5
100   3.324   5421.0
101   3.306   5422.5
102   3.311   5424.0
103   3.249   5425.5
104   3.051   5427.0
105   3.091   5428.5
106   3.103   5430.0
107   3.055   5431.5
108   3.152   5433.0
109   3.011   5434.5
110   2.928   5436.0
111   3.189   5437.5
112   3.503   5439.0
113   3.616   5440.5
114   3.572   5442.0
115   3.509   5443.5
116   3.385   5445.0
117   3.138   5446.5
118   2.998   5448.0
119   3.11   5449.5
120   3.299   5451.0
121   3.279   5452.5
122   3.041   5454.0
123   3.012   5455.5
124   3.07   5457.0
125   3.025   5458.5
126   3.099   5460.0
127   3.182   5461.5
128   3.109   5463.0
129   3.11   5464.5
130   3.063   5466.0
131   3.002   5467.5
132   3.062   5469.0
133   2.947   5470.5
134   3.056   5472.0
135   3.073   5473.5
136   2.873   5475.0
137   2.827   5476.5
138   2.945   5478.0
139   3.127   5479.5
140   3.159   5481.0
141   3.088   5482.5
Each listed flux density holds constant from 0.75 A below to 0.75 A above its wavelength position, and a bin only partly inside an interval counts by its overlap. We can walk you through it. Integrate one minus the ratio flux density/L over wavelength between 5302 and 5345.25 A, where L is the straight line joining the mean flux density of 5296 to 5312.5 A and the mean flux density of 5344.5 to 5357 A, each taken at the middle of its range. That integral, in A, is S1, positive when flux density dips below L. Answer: 1.10 A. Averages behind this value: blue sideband 2.89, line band 2.92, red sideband 3.15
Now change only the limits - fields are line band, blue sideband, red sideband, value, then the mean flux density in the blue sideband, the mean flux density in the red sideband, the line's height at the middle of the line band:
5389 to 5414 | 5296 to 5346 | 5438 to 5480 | -1.0 A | 2.94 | 3.14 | 3.06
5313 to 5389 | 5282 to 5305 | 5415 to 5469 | -1.0 A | 2.89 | 3.18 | 3.01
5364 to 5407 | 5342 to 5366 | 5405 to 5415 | -2.0 A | 3.07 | 3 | 3.03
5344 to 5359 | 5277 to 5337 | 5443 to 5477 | -0.8 A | 2.9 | 3.1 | 2.96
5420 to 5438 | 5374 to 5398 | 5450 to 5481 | 0.1 A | 3.27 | 3.06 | 3.16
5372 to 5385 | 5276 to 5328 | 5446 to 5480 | -0.1 A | 2.94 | 3.06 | 3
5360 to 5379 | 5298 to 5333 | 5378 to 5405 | 0.8 A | 2.88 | 3.26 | 3.15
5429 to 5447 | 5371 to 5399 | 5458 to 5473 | -0.8 A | 3.22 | 3.07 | 3.12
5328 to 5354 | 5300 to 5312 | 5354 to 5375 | -0.3 A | 2.82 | 3.02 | 2.94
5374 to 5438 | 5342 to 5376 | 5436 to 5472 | -1.1 A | 3.05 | 3.18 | 3.11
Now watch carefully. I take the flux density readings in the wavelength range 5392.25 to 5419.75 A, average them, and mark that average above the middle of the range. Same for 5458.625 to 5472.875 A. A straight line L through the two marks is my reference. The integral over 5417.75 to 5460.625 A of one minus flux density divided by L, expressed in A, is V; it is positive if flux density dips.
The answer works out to -1.6 A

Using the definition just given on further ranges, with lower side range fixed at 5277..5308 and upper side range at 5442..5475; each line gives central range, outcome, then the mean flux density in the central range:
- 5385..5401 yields -1.6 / 3.34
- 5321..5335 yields 0.6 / 2.83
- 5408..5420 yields -0.1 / 3.08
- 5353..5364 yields -0.2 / 3.05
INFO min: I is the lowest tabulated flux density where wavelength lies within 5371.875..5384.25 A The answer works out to 2.743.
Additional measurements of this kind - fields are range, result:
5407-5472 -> 2.734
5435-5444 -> 2.928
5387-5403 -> 2.822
